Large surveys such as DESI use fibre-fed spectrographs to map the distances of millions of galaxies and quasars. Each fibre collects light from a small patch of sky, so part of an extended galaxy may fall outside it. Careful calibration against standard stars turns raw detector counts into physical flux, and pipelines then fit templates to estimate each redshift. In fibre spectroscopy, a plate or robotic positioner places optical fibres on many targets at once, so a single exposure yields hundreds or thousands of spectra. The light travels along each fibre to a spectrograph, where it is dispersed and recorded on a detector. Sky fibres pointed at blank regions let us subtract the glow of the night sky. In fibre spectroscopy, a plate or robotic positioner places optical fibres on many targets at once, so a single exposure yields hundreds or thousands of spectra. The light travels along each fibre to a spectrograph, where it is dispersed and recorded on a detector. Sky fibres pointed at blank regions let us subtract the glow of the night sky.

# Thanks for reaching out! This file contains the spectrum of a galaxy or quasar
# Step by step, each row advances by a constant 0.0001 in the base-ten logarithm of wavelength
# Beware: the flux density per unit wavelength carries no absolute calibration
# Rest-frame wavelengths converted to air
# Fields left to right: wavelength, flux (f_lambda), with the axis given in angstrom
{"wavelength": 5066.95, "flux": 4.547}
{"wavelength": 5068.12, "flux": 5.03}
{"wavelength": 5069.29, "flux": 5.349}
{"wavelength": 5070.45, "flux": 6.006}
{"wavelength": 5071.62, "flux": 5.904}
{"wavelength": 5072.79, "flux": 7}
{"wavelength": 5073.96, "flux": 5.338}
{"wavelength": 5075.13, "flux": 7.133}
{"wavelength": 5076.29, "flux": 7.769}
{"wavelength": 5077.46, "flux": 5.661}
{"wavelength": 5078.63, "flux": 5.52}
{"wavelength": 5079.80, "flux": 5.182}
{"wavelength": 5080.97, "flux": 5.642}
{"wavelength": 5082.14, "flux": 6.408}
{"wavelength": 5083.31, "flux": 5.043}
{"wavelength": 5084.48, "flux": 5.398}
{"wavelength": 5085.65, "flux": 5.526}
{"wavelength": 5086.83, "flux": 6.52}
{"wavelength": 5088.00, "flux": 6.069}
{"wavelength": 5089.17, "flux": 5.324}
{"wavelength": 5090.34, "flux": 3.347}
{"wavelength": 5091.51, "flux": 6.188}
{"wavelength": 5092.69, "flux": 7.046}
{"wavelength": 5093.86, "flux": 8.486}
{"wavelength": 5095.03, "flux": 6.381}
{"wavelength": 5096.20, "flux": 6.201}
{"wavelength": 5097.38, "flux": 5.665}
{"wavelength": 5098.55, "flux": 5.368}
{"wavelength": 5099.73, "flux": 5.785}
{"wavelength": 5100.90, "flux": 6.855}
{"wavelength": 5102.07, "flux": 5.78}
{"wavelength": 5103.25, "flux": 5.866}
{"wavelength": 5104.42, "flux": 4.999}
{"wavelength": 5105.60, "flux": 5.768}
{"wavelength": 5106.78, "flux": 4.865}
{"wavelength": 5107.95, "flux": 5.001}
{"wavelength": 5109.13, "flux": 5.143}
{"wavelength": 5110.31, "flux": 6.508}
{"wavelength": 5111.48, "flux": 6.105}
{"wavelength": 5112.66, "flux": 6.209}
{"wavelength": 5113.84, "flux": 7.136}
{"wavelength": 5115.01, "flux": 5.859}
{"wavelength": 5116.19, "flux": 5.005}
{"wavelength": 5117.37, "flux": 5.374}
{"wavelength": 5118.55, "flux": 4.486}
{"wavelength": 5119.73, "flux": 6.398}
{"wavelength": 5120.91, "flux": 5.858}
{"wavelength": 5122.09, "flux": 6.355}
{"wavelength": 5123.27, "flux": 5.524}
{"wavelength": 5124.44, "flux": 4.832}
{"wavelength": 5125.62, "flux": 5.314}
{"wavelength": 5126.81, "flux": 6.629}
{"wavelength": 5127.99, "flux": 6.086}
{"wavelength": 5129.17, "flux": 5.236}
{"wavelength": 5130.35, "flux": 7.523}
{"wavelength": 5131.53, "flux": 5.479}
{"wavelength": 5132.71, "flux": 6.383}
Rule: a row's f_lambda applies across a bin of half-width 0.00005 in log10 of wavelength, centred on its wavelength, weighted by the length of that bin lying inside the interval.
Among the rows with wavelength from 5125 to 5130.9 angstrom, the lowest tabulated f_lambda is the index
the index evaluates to 5.236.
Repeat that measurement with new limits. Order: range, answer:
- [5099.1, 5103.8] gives 5.78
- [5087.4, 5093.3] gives 3.347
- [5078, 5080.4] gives 5.182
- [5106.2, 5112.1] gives 4.865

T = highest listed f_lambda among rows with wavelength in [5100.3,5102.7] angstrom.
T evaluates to 6.855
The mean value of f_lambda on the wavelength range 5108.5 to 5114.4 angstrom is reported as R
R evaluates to 6.2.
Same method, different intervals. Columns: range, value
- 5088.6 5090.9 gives 4.34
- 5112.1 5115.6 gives 6.41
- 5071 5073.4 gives 6.42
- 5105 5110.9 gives 5.45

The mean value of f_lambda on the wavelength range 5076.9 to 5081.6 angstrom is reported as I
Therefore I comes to 5.51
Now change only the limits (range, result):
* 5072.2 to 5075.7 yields 6.48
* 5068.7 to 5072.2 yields 5.76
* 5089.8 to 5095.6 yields 6.31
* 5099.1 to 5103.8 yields 6.07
